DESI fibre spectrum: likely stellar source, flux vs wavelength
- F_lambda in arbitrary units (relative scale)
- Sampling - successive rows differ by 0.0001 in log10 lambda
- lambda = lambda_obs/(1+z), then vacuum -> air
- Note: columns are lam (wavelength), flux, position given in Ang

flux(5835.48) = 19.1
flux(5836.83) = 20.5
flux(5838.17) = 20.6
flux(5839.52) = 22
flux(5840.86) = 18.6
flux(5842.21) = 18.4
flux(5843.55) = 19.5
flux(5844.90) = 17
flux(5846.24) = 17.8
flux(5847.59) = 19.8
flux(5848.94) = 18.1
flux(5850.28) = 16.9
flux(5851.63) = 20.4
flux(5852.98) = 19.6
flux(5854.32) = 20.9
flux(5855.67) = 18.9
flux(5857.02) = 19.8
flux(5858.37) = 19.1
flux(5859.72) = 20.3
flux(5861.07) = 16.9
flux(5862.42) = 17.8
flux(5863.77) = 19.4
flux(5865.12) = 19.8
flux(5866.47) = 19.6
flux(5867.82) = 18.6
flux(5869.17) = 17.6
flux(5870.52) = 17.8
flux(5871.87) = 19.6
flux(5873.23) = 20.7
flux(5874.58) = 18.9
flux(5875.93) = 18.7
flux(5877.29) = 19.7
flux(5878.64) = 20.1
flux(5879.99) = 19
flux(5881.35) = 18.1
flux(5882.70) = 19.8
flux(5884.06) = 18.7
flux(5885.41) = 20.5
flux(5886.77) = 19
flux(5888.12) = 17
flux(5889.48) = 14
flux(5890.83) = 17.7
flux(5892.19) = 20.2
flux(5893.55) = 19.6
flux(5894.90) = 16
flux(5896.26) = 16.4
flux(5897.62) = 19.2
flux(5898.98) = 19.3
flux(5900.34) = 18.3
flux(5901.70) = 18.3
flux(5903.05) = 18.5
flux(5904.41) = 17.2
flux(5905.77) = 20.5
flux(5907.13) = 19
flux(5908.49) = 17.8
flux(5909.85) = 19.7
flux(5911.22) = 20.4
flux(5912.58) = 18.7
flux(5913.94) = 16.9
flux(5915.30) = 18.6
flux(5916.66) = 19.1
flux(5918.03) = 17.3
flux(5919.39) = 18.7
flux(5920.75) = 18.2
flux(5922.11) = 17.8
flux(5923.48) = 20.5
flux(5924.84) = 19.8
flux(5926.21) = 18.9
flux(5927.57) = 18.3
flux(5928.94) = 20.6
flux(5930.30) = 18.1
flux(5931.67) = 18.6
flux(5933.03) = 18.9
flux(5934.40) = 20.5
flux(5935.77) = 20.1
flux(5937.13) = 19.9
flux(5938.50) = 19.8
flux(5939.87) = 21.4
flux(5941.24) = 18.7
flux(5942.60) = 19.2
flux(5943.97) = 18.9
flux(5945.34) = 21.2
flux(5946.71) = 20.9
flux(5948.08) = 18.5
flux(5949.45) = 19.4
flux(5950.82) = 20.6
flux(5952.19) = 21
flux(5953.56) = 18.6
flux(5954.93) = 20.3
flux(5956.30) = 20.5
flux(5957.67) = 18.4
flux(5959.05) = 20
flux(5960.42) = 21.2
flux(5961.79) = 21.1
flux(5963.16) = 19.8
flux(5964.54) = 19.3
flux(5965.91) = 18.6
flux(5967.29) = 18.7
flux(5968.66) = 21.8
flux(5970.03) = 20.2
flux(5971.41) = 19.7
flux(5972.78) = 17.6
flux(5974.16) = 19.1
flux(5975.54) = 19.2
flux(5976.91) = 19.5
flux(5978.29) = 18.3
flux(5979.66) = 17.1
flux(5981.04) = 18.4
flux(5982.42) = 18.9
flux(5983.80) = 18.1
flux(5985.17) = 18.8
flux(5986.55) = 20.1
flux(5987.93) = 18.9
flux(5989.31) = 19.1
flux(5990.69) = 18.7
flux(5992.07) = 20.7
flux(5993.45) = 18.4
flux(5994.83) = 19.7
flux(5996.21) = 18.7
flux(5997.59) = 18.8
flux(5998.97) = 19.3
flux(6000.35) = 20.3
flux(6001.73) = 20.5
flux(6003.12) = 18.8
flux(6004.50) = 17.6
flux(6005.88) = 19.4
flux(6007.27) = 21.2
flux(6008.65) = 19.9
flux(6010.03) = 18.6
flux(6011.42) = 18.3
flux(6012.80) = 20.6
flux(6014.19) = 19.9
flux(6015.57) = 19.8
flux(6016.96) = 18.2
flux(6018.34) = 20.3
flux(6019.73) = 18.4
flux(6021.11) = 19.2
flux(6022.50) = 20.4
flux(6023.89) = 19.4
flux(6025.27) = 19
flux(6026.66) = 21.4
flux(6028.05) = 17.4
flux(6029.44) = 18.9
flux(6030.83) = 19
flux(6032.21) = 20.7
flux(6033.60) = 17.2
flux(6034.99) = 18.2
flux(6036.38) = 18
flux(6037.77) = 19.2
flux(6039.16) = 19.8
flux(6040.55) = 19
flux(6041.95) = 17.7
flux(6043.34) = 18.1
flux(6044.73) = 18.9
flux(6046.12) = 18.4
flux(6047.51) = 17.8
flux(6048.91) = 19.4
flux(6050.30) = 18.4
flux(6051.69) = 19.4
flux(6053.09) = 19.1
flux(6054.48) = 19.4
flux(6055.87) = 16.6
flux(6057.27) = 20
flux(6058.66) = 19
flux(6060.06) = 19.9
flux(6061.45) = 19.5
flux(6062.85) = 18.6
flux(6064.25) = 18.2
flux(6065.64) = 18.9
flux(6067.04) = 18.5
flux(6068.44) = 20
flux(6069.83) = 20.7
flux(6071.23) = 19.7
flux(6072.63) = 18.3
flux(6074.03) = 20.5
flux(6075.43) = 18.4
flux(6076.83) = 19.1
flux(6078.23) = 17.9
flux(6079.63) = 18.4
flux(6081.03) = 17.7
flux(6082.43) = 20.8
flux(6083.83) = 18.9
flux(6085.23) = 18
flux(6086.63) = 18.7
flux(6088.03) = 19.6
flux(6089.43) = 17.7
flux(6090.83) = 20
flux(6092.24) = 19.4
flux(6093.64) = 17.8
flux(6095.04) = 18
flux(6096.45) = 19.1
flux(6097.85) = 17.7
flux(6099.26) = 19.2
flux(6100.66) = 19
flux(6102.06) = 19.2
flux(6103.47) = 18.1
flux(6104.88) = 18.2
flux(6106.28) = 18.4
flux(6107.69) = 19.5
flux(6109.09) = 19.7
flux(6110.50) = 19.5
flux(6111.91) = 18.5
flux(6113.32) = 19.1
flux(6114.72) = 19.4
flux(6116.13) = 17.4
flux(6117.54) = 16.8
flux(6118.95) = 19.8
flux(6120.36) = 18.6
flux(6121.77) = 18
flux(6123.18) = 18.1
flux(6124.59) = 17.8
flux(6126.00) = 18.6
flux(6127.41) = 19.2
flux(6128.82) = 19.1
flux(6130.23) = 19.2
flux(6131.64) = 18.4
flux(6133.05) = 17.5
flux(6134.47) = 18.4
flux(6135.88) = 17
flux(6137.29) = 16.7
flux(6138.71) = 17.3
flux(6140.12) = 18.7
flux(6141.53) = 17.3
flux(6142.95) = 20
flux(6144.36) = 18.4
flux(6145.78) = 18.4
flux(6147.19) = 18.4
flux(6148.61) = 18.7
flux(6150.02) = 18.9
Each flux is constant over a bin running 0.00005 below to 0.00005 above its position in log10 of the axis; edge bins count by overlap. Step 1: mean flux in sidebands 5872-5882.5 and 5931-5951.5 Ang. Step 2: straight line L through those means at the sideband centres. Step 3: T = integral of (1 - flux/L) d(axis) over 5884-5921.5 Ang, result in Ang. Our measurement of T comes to 2.2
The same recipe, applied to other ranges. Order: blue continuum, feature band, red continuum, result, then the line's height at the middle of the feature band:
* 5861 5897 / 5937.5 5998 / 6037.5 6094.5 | -2.3 Ang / 18.7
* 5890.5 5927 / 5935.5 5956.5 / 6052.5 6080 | -1.3 Ang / 18.7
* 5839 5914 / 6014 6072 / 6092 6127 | -1.2 Ang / 18.6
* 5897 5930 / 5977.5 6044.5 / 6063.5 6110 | -0.8 Ang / 18.9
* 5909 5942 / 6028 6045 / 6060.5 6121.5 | 0.3 Ang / 18.9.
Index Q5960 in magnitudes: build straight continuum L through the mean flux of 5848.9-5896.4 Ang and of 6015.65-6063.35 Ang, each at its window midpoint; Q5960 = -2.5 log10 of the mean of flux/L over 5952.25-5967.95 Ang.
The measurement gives -0.05 mag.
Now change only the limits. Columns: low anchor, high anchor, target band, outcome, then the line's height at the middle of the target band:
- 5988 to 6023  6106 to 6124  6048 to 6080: 0.00 mag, 19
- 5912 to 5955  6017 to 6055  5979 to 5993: 0.01 mag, 19.1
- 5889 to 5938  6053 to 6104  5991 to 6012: -0.03 mag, 18.8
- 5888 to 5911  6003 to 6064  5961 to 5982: -0.03 mag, 18.7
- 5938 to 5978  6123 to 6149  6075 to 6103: 0.00 mag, 18.7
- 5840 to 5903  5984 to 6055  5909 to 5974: -0.03 mag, 18.9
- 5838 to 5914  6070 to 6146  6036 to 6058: 0.00 mag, 18.7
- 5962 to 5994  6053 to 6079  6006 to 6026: -0.02 mag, 19.1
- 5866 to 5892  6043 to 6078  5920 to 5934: -0.01 mag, 18.8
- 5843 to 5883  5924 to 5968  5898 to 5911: 0.03 mag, 19.3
